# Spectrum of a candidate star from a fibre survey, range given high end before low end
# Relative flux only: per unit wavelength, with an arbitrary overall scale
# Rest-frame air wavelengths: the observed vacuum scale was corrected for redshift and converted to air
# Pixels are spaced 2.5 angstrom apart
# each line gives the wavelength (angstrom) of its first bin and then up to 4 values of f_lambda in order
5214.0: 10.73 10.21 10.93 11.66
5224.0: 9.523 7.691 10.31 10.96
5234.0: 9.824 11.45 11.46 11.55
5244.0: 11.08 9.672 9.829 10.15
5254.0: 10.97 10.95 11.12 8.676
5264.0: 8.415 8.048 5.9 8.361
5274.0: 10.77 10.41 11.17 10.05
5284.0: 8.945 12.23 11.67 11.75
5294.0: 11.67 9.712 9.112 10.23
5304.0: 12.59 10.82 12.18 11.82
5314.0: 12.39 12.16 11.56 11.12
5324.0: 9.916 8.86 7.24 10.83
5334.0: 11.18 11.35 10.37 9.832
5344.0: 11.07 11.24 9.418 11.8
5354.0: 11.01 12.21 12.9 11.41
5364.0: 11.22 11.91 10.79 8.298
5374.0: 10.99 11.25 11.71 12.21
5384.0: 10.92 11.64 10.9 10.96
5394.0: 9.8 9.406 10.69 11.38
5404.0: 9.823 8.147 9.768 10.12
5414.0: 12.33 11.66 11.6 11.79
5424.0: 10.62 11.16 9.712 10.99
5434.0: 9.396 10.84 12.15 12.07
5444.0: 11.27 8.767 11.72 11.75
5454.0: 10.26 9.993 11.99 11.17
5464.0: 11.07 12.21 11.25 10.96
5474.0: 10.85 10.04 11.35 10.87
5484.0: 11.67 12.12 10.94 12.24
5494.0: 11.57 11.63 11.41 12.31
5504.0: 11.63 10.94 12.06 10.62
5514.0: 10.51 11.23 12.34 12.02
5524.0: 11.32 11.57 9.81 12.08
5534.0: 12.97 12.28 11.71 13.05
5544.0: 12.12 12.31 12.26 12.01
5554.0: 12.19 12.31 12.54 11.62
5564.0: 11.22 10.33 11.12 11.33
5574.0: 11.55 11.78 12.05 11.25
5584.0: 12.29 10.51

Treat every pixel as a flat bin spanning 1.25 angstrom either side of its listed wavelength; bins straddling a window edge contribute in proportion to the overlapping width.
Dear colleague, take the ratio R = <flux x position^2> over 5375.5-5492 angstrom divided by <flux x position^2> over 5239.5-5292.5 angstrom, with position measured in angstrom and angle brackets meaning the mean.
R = 1.16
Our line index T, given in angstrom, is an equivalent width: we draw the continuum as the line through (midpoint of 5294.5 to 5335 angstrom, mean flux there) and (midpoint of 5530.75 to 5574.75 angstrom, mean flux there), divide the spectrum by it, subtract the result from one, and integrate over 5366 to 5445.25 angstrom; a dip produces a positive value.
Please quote 2.8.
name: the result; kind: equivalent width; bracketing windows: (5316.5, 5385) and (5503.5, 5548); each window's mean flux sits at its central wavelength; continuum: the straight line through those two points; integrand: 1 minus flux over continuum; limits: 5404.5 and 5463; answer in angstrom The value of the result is 2.3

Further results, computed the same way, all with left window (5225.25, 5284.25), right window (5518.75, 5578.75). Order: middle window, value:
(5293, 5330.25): -1.69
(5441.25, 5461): 0.46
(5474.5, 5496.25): 0.13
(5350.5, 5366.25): -1.75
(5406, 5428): 0.19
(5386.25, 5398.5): 0.40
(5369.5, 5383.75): -0.23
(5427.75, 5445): 0.29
